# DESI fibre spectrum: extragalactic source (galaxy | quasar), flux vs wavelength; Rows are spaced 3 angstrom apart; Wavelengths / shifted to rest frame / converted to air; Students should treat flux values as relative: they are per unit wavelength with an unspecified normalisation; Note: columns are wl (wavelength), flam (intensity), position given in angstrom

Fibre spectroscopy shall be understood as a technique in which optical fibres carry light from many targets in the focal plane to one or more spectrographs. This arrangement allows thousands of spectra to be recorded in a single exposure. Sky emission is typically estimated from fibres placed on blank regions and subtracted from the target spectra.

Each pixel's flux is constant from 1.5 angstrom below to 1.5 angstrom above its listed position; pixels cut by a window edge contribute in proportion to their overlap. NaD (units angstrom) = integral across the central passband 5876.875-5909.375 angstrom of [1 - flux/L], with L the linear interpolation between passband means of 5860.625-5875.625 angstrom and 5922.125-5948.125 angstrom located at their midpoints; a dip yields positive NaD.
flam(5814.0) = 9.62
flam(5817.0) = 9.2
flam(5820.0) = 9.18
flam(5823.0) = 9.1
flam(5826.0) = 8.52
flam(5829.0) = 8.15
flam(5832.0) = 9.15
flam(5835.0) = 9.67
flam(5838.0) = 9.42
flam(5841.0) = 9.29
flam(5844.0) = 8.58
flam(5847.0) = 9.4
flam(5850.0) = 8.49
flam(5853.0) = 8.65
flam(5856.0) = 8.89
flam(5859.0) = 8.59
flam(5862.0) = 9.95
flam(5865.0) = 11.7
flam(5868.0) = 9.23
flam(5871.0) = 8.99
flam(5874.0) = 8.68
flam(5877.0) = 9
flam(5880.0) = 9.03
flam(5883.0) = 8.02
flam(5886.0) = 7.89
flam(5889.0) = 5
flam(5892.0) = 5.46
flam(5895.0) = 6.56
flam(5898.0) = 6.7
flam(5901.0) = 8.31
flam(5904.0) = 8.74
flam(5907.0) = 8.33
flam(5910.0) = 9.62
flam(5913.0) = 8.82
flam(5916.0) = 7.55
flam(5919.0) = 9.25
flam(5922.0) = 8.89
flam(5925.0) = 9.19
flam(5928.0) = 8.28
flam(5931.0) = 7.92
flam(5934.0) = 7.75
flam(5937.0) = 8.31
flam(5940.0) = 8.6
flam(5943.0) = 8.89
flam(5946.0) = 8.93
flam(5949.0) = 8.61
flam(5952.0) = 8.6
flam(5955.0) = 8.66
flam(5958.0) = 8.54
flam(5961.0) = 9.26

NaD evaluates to 6.0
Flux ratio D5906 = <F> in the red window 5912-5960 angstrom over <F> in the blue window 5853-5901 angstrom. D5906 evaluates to 1.04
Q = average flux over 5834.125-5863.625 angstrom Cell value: 9.09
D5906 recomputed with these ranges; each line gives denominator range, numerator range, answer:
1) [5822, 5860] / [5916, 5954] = 0.96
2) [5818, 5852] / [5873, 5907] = 0.84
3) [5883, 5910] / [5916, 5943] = 1.16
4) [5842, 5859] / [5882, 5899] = 0.75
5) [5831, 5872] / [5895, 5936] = 0.90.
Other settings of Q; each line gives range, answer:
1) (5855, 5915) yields 8.36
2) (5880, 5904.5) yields 7.14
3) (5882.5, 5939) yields 7.93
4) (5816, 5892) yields 8.8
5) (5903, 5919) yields 8.67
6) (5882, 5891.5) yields 6.76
